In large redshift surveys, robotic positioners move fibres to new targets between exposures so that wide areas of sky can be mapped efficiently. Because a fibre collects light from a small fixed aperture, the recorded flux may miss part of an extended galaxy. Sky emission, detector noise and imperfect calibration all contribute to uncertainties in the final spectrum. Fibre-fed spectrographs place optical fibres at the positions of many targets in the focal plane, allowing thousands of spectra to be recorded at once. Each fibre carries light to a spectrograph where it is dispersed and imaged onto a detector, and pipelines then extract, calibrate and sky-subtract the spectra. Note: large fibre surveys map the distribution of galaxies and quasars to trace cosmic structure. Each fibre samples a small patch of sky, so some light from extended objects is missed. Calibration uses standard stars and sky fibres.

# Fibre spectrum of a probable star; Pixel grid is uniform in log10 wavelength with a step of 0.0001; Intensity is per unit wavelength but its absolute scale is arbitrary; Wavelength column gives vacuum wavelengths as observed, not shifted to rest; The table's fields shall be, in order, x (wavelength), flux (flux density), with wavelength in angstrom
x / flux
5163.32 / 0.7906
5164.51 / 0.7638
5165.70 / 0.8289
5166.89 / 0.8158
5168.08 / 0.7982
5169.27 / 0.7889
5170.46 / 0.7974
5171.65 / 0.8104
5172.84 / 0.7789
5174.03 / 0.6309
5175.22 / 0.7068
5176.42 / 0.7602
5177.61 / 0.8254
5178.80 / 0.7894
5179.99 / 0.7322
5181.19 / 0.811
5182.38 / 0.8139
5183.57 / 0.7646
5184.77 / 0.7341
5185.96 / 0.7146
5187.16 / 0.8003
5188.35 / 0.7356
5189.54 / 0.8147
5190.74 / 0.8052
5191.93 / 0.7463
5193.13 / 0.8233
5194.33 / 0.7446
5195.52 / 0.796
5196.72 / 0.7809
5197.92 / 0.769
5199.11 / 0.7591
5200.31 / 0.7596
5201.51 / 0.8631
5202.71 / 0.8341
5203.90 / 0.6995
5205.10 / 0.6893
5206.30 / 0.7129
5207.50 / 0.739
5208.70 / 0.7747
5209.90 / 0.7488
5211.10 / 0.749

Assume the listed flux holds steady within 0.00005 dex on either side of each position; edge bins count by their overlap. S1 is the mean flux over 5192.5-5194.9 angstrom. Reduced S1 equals 0.781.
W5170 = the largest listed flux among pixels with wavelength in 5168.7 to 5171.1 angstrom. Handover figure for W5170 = 0.7974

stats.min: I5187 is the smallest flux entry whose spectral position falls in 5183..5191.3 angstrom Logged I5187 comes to 0.7146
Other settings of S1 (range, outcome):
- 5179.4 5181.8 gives 0.771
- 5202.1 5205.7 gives 0.742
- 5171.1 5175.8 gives 0.732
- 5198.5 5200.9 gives 0.761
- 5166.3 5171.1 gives 0.8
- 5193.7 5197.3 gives 0.774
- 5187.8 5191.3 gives 0.786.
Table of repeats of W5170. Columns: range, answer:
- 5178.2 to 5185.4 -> 0.8139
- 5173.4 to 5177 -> 0.7602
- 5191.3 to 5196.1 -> 0.8233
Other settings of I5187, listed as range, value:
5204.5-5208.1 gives 0.6893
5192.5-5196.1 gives 0.7446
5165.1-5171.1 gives 0.7889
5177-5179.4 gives 0.7894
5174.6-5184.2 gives 0.7068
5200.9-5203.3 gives 0.8341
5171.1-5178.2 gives 0.6309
